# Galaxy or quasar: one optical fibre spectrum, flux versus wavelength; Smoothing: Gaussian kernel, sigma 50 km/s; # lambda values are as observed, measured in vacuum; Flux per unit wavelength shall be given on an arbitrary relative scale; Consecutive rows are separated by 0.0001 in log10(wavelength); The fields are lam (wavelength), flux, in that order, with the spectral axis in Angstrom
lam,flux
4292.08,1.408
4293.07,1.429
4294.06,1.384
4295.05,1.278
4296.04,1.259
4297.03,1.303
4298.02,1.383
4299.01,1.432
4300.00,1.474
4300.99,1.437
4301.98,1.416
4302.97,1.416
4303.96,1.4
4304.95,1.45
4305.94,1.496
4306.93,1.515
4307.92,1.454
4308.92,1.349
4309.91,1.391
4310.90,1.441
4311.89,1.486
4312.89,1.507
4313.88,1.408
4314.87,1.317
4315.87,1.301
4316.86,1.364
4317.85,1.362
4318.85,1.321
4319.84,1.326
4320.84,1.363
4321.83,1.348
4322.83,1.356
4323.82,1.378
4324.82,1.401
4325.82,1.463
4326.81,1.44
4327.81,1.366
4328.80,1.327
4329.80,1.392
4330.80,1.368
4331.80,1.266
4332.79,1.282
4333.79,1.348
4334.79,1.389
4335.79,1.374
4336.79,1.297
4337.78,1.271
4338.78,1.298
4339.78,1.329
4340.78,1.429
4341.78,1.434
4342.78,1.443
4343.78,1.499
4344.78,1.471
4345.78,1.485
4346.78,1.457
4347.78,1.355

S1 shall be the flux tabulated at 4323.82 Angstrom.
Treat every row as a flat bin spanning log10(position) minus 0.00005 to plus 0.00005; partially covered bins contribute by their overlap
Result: 1.378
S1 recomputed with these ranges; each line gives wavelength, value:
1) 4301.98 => 1.416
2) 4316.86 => 1.364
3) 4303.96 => 1.4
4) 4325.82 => 1.463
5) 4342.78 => 1.443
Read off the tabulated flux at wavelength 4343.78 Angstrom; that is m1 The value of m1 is 1.499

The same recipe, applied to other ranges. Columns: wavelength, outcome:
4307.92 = 1.454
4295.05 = 1.278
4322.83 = 1.356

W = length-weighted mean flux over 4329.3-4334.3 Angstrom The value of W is 1.33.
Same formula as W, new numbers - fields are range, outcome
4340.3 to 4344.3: 1.45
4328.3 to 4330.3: 1.36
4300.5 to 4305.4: 1.42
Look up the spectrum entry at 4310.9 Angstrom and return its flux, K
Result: 1.441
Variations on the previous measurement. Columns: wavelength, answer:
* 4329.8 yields 1.392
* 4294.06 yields 1.384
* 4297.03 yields 1.303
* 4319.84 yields 1.326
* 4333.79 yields 1.348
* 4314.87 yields 1.317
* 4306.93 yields 1.515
